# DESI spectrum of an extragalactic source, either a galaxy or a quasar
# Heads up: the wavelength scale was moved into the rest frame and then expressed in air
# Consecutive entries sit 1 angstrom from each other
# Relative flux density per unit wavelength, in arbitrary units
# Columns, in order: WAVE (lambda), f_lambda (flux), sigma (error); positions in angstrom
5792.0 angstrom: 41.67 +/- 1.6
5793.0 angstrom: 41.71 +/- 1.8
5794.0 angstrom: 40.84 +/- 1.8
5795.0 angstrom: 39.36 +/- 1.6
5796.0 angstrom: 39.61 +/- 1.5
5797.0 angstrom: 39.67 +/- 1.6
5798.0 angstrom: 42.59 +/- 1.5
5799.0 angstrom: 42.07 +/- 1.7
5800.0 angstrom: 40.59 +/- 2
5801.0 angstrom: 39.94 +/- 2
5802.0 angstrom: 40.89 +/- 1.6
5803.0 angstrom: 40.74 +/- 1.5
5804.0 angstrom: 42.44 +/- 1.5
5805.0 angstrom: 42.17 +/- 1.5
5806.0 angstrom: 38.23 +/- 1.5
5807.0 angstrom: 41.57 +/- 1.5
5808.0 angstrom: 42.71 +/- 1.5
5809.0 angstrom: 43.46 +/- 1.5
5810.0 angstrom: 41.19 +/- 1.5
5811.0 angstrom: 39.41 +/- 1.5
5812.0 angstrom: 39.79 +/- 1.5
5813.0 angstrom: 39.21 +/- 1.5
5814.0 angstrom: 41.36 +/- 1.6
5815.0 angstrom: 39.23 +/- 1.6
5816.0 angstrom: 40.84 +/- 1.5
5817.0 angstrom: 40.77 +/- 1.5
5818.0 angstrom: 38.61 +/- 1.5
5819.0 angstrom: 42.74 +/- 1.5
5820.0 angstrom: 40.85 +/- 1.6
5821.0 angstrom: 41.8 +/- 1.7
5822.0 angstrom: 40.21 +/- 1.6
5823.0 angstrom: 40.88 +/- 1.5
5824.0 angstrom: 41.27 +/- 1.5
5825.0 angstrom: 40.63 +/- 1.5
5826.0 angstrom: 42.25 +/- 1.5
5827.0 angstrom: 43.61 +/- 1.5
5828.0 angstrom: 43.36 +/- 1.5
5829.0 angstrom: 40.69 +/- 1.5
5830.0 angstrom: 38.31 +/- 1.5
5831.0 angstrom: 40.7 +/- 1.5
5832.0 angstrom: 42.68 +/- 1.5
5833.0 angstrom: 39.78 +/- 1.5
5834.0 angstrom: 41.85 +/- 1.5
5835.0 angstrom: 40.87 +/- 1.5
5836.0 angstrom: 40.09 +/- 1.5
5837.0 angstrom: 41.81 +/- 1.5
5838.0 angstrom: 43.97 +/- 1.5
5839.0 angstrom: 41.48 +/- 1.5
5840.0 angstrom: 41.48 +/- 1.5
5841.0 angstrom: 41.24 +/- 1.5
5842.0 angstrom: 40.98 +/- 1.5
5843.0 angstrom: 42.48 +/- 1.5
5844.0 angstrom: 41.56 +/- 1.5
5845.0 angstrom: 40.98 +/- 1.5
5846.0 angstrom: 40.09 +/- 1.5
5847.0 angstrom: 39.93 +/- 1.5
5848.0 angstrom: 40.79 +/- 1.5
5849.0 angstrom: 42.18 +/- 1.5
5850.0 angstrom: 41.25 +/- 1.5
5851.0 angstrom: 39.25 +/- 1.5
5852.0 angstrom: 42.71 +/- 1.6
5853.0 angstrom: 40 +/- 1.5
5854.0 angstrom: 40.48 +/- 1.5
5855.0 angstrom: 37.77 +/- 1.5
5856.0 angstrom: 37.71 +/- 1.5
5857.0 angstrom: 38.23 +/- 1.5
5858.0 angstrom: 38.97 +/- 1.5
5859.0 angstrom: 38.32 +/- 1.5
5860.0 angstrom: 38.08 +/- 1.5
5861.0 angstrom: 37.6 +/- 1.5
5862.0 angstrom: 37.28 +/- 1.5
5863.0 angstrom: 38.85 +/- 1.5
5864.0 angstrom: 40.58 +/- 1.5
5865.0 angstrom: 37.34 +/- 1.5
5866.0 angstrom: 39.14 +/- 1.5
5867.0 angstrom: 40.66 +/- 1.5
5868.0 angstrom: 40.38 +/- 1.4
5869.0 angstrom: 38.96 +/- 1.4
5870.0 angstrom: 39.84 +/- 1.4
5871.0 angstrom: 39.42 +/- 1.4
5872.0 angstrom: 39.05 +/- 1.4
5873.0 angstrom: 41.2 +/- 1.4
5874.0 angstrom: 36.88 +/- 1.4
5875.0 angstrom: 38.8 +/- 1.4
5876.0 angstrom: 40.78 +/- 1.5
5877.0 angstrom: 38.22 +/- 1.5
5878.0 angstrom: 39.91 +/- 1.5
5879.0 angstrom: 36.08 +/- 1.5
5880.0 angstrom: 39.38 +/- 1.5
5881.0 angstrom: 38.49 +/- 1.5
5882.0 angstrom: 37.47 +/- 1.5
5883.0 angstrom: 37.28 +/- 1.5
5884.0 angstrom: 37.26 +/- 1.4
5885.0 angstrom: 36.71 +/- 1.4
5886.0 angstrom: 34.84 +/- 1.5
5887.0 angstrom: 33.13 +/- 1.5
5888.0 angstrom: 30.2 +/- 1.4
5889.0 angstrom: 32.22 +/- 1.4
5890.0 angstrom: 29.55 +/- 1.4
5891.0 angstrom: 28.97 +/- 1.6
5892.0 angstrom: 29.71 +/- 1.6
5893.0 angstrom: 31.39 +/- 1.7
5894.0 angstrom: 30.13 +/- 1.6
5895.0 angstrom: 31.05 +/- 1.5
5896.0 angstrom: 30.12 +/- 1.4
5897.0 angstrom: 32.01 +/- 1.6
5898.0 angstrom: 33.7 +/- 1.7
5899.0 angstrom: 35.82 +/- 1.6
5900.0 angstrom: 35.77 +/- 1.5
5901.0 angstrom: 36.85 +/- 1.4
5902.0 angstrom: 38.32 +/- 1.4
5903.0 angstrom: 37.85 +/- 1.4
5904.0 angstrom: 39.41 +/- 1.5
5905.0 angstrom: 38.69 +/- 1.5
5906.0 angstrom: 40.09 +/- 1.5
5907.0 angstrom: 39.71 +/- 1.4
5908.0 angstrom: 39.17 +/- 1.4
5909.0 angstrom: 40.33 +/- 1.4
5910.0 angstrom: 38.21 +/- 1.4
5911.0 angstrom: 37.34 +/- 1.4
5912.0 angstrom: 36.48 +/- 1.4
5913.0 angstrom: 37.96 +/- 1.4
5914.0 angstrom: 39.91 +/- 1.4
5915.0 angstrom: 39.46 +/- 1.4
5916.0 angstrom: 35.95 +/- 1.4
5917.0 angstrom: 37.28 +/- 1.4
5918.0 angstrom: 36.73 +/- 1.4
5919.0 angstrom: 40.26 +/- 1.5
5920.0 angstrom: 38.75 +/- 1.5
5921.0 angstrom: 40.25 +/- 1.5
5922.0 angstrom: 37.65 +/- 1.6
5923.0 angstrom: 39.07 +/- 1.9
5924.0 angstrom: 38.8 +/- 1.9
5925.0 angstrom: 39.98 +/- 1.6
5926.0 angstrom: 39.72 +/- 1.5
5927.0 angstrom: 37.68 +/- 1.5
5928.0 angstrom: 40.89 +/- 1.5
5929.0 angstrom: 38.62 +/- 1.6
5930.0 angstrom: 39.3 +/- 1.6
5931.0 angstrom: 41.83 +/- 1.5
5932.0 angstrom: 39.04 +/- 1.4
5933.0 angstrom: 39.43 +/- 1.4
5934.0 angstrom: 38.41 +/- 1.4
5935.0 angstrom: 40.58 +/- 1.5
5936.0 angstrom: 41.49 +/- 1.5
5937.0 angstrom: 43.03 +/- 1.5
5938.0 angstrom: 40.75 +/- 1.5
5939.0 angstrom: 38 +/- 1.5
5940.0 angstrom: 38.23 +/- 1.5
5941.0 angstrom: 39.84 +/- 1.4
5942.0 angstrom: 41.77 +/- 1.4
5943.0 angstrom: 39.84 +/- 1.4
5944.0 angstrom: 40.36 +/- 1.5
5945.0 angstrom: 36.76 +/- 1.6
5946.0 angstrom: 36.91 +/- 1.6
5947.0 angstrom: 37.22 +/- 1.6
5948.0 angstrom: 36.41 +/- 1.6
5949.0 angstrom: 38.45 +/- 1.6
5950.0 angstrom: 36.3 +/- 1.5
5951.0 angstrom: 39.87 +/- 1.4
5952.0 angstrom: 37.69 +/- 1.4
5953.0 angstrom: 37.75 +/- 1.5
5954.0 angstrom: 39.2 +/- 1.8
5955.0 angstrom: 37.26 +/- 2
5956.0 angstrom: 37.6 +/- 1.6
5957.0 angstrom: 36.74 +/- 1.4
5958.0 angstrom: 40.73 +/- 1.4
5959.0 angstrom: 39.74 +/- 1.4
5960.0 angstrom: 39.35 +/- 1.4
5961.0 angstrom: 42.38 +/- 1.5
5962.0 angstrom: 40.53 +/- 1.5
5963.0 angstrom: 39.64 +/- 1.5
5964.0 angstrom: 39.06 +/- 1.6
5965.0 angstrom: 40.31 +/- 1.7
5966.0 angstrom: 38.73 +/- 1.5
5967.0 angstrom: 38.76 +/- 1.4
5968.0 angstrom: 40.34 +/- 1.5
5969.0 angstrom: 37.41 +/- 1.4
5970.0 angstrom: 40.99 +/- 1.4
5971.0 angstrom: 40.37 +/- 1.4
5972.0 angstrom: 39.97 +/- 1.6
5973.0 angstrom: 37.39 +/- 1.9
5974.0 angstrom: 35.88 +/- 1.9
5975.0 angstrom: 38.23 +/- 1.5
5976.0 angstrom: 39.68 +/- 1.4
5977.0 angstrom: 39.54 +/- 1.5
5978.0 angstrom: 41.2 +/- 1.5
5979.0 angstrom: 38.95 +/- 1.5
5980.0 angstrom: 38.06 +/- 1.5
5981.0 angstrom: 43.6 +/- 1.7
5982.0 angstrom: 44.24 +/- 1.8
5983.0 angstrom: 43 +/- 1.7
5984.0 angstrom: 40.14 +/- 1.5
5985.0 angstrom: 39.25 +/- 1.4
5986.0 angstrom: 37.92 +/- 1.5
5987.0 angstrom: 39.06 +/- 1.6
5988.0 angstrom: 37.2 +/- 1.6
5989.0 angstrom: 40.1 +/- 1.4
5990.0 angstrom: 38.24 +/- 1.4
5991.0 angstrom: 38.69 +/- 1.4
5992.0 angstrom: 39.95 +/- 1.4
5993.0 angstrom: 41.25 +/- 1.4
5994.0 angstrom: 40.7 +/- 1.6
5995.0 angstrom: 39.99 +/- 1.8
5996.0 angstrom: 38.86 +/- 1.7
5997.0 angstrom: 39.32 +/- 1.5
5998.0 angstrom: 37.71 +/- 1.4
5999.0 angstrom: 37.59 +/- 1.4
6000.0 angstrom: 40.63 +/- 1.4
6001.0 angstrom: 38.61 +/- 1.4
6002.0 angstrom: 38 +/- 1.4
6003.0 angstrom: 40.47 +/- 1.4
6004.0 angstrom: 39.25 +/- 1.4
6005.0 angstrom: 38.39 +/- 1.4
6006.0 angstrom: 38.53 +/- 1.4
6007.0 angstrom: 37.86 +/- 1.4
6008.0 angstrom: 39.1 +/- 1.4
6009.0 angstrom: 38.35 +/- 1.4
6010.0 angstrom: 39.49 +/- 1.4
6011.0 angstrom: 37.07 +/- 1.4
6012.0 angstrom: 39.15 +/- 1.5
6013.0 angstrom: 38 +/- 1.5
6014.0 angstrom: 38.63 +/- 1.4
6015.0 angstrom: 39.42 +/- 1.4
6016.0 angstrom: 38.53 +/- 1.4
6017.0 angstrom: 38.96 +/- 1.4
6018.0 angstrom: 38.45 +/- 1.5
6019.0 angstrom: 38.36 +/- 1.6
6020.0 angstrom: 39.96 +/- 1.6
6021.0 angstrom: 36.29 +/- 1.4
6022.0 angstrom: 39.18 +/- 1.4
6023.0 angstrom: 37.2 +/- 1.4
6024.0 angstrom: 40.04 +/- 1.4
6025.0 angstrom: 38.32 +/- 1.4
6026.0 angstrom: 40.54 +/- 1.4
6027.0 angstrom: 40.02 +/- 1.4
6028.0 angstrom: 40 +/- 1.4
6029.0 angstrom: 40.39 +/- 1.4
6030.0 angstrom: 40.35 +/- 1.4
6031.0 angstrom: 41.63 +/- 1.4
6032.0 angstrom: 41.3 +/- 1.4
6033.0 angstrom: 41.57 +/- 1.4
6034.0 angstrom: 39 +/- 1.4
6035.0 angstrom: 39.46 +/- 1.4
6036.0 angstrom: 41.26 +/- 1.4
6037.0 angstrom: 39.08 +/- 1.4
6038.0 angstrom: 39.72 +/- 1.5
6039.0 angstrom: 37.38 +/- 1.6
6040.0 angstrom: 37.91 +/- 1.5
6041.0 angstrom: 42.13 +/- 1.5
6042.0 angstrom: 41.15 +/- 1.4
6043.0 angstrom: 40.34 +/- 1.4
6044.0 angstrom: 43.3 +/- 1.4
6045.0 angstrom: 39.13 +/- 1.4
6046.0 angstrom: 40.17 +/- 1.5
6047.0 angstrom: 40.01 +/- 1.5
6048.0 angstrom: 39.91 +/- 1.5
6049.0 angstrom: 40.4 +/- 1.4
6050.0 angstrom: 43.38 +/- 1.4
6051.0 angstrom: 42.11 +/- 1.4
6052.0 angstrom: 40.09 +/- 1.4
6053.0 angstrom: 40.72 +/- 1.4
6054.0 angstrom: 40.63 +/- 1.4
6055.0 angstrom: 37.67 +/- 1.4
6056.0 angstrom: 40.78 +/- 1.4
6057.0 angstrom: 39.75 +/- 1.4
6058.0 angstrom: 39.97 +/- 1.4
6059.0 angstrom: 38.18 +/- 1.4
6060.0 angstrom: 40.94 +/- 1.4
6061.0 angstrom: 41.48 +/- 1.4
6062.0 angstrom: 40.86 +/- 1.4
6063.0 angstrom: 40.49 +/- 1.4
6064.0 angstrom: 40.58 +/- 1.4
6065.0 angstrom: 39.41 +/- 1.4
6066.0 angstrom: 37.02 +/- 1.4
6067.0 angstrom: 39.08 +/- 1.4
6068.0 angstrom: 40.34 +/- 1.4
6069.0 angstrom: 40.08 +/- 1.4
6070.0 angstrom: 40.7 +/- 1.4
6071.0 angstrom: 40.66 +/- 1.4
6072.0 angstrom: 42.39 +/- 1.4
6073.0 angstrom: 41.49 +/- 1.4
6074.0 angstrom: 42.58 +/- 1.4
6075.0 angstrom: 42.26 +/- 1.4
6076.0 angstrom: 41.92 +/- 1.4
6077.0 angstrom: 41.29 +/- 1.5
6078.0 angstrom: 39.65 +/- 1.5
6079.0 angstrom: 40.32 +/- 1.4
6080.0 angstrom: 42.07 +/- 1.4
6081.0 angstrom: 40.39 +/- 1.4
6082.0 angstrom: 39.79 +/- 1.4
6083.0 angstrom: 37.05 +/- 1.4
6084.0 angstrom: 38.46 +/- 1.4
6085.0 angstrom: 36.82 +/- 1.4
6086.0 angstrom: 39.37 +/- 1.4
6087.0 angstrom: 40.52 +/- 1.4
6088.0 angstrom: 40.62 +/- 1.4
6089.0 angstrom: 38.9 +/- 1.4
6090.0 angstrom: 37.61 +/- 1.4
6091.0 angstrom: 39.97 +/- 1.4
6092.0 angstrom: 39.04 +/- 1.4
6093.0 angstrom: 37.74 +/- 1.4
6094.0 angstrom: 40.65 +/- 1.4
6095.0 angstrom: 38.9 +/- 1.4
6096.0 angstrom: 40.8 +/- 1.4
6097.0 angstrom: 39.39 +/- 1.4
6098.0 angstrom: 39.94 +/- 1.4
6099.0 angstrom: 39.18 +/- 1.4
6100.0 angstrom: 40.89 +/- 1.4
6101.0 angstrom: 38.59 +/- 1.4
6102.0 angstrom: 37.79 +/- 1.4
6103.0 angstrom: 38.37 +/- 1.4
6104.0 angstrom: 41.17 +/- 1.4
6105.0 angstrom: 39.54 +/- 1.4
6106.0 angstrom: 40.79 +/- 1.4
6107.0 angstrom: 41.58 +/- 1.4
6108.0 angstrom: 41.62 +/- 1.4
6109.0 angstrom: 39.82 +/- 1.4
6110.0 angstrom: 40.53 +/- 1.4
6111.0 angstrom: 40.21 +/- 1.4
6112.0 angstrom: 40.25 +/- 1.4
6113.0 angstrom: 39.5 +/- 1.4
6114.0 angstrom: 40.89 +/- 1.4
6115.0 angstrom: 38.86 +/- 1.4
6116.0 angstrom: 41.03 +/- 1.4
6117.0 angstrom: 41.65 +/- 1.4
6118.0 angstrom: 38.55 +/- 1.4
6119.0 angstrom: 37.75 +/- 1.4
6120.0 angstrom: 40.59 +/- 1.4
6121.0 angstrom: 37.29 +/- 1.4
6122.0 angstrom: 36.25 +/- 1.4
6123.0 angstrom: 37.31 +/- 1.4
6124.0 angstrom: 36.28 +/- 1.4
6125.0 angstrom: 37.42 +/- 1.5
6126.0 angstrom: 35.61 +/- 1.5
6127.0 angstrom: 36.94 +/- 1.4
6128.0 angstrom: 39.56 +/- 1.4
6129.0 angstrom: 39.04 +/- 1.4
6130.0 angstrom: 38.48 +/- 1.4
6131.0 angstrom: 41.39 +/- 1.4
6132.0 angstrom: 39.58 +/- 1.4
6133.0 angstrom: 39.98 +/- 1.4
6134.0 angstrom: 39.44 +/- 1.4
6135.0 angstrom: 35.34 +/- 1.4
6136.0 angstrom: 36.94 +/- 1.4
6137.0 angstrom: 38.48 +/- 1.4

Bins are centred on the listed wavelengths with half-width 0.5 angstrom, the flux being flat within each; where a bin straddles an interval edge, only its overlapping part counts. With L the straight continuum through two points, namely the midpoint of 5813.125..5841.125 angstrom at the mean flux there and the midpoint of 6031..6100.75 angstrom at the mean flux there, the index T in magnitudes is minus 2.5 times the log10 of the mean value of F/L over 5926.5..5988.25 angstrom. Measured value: 0.03 mag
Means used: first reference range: 41.2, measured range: 39.3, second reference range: 40.1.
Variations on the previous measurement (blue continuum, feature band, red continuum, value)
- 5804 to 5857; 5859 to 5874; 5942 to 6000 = 0.039 mag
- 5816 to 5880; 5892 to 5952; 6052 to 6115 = 0.060 mag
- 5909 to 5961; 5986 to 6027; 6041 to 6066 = 0.026 mag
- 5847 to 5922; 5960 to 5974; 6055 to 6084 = -0.022 mag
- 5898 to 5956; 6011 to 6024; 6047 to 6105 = 0.027 mag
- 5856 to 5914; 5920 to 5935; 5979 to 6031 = -0.046 mag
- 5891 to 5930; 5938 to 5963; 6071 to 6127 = -0.033 mag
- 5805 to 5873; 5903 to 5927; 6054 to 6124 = 0.043 mag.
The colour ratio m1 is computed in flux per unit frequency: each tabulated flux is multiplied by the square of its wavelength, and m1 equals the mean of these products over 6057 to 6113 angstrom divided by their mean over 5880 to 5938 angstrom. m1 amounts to 1.1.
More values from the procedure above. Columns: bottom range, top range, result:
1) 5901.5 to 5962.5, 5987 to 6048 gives 1.04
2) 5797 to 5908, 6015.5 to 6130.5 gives 1.10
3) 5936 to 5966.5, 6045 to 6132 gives 1.07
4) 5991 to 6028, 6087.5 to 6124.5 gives 1.05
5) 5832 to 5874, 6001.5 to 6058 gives 1.05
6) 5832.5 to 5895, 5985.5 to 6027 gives 1.06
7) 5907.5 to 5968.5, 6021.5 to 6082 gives 1.07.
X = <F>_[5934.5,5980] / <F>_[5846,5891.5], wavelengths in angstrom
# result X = 1.03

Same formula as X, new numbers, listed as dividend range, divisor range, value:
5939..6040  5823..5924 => 1.02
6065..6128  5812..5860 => 0.97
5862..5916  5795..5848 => 0.90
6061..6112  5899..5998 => 1.02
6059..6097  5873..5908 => 1.12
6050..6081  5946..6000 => 1.03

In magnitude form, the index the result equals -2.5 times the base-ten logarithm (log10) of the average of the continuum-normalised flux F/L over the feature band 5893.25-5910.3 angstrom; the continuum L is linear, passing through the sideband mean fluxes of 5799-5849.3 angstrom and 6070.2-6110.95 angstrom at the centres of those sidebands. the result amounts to 0.13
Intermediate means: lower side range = 41.1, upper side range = 40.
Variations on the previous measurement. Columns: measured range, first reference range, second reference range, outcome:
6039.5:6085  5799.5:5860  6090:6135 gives -0.02 mag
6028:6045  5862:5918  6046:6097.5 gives -0.02 mag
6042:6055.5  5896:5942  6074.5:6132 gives -0.04 mag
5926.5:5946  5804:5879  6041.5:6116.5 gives 0.02 mag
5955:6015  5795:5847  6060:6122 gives 0.03 mag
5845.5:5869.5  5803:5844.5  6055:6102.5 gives 0.04 mag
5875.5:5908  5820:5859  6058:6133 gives 0.15 mag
